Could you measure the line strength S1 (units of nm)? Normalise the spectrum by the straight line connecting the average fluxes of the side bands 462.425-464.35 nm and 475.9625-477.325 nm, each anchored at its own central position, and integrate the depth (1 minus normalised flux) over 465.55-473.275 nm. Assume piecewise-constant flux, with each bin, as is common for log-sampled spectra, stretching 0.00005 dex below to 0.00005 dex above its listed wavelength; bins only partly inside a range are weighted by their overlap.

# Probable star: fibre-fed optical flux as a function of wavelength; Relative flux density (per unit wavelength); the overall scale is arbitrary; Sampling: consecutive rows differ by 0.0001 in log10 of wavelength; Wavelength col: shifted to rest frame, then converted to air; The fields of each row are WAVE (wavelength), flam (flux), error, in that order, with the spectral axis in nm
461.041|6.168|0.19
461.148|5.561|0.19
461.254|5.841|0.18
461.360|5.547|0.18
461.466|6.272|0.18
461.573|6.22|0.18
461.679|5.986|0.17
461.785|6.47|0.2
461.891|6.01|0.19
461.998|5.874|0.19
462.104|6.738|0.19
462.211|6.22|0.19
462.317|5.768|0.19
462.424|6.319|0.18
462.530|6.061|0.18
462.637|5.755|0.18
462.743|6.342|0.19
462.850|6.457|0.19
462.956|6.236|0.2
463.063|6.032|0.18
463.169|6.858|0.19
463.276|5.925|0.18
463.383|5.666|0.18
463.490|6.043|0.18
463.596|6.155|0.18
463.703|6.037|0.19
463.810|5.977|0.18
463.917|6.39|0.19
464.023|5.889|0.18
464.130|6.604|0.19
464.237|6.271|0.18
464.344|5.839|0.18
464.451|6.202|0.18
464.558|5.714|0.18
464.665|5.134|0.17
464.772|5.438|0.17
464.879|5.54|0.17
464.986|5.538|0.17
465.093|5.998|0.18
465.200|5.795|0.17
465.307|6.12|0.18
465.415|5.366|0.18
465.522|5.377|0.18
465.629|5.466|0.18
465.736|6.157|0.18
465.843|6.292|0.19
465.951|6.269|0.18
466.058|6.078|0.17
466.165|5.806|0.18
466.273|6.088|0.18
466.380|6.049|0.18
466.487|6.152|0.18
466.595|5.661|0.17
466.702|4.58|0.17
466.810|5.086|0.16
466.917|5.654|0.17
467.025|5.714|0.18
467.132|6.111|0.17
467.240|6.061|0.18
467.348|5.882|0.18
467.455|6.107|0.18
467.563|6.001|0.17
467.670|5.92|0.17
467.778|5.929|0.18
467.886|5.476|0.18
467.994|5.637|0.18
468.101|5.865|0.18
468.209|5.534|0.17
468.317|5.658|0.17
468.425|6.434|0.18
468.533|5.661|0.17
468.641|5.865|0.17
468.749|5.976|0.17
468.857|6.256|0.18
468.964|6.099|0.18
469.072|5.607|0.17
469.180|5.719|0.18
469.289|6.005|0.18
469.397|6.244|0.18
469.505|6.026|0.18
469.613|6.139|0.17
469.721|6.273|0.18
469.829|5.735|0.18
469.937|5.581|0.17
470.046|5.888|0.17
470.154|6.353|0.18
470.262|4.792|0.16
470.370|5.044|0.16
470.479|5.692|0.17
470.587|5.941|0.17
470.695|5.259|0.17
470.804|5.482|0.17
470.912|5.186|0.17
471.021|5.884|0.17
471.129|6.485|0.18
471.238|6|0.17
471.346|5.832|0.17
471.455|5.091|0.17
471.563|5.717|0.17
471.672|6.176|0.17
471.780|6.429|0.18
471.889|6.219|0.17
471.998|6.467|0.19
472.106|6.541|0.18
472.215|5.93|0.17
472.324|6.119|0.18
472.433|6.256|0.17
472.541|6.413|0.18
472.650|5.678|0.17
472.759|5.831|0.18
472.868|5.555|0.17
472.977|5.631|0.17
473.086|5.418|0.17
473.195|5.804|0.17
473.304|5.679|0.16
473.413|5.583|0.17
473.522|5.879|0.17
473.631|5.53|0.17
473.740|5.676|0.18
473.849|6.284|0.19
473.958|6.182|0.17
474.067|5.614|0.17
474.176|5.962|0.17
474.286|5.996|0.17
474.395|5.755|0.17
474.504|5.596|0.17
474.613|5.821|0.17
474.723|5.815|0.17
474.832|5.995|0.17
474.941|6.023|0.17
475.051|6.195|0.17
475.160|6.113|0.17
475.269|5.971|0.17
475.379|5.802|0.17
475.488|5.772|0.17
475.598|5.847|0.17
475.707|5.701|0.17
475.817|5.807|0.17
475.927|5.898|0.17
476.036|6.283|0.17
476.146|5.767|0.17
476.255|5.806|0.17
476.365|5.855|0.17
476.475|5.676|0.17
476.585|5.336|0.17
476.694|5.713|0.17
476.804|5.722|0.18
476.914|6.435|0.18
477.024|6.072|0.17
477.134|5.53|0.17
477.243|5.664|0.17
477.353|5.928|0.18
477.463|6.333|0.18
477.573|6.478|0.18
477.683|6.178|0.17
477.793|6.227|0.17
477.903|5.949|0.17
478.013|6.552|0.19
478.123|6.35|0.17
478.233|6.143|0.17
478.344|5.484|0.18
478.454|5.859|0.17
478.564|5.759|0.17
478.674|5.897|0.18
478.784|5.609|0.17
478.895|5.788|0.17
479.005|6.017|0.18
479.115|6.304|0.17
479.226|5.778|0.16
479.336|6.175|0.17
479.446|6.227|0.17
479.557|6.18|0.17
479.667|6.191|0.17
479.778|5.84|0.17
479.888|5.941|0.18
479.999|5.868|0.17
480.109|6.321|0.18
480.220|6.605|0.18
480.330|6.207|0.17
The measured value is 0.19 nm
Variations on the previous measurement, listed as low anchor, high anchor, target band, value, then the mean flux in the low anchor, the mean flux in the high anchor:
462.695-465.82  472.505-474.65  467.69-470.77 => 0.03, 5.95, 5.79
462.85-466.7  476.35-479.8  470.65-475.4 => 0.06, 5.94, 5.98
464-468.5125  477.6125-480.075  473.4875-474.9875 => 0.02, 5.82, 6.02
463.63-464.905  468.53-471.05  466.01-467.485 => 0.02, 5.93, 5.78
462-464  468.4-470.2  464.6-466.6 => 0.09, 6.16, 5.98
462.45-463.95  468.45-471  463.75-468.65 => 0.12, 6.14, 5.78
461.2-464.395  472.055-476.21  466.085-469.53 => 0.10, 6.13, 5.89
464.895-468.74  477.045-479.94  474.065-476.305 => 0.03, 5.81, 6.02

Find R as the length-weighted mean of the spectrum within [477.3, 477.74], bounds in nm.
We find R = 6.23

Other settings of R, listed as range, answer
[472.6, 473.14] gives 5.62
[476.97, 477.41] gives 5.81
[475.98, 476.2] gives 6.03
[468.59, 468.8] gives 5.92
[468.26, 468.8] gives 5.91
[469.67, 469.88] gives 6.01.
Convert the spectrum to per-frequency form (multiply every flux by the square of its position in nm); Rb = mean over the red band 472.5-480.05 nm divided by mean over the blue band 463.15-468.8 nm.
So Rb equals 1.05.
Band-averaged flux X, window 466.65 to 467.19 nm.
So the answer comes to 5.43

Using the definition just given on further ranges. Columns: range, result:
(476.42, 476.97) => 5.77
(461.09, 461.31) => 5.7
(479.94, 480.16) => 6.09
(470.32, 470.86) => 5.48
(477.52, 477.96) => 6.21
